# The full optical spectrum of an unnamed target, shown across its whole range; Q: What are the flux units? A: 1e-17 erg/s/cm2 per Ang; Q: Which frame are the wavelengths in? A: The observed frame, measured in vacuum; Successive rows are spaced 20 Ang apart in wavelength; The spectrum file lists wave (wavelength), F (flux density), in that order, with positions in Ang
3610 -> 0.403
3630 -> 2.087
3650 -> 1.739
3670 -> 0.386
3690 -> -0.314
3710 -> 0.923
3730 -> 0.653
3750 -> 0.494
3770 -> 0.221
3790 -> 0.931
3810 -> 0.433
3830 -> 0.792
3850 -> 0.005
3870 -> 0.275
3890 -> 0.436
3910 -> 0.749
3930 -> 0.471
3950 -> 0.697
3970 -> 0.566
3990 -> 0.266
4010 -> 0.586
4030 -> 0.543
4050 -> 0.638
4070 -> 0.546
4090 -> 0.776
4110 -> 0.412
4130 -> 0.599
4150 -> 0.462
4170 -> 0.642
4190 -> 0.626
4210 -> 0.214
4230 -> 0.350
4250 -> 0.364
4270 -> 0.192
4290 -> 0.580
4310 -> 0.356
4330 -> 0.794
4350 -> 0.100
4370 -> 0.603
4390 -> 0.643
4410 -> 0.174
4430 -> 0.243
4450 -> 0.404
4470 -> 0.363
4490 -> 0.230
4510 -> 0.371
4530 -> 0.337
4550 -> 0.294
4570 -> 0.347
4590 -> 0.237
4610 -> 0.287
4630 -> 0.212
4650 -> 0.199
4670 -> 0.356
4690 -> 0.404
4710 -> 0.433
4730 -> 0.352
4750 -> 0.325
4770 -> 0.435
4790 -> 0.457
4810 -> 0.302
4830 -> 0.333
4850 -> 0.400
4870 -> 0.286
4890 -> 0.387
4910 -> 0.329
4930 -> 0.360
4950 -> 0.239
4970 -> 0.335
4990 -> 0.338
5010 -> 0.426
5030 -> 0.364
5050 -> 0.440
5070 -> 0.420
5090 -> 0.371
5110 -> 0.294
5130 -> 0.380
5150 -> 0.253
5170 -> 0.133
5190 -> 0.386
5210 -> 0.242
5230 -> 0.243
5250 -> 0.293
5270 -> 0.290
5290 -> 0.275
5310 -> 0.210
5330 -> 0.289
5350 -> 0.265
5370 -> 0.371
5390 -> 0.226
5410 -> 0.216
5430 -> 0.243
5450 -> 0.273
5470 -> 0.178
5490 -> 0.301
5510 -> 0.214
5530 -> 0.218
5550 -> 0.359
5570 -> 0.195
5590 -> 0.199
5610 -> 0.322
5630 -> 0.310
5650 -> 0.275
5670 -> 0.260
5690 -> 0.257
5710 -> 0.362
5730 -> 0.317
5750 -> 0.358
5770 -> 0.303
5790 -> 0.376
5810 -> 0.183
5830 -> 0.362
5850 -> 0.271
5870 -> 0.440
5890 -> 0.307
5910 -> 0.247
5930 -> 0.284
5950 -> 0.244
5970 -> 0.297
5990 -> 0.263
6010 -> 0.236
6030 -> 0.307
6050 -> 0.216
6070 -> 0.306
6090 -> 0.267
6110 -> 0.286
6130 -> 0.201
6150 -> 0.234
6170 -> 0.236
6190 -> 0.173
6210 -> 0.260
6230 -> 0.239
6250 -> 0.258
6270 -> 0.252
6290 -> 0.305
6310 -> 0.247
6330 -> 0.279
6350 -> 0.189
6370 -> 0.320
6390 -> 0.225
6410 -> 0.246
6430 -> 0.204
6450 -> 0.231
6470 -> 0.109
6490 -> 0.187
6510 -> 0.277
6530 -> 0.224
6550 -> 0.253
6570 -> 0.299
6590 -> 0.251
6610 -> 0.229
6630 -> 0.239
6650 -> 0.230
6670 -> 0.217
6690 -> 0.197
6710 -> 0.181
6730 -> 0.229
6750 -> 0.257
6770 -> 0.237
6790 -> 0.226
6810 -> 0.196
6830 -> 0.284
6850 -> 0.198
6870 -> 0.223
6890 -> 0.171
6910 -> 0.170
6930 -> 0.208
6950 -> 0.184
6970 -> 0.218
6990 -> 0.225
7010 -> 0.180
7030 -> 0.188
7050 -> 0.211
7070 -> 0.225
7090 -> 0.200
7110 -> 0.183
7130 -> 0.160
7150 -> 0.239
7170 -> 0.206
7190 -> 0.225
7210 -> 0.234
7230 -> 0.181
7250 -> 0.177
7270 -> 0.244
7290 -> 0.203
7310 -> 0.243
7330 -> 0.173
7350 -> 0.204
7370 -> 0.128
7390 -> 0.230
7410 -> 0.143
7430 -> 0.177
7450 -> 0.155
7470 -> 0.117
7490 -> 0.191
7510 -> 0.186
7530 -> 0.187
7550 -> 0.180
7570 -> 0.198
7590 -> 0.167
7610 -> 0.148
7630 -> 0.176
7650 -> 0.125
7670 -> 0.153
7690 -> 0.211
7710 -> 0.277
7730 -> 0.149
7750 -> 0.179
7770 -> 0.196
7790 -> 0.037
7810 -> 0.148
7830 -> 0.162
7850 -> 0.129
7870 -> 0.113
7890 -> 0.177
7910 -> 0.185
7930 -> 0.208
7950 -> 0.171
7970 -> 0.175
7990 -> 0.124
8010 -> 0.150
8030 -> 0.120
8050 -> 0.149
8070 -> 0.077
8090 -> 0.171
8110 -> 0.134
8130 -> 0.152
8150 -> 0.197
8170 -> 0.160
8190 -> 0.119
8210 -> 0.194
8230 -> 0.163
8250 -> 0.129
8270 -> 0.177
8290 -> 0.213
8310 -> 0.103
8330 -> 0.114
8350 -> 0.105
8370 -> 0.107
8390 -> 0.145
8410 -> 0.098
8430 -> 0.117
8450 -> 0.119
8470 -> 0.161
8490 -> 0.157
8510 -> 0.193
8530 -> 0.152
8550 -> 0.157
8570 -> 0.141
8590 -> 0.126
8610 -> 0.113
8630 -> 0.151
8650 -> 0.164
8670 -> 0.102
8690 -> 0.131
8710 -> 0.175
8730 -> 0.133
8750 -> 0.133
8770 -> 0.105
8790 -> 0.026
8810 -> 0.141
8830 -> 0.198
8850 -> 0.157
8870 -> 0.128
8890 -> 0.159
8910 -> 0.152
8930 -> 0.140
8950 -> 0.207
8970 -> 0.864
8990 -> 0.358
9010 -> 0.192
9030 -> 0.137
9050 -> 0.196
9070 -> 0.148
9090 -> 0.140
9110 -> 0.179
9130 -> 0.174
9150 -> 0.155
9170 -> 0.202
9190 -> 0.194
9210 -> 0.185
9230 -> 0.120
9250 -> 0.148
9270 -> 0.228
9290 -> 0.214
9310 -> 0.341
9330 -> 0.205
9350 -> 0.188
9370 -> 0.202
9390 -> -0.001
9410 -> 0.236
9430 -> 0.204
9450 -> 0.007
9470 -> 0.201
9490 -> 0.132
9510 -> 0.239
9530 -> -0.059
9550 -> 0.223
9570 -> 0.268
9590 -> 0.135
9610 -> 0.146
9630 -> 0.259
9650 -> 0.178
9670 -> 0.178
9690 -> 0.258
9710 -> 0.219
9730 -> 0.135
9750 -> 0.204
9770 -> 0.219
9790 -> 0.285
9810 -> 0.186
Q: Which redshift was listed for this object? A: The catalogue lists 1.41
